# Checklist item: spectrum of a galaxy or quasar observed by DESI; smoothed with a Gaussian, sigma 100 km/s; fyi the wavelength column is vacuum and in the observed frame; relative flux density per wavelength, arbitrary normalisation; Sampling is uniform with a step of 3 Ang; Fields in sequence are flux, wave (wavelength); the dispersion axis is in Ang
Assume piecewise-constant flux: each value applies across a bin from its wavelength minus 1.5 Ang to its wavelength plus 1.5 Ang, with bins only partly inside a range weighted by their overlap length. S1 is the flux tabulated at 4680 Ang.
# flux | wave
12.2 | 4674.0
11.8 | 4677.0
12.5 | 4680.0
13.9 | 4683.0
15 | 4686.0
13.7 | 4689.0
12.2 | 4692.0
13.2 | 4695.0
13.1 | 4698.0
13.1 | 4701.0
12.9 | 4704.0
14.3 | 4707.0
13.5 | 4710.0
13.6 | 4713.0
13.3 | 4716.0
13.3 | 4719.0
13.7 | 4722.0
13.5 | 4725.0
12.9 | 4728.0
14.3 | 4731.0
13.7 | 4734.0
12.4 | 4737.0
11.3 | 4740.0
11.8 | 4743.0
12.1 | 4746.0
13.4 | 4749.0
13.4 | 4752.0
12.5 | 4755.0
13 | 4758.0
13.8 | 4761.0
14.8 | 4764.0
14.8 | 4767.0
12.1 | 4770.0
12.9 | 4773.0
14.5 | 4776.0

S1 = 12.5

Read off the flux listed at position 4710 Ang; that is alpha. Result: 13.5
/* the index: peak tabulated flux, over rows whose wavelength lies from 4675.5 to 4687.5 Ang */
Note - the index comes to 15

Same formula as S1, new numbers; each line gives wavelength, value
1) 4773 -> 12.9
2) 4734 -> 13.7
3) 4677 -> 11.8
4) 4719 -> 13.3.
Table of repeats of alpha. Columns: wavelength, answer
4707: 14.3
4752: 13.4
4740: 11.3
